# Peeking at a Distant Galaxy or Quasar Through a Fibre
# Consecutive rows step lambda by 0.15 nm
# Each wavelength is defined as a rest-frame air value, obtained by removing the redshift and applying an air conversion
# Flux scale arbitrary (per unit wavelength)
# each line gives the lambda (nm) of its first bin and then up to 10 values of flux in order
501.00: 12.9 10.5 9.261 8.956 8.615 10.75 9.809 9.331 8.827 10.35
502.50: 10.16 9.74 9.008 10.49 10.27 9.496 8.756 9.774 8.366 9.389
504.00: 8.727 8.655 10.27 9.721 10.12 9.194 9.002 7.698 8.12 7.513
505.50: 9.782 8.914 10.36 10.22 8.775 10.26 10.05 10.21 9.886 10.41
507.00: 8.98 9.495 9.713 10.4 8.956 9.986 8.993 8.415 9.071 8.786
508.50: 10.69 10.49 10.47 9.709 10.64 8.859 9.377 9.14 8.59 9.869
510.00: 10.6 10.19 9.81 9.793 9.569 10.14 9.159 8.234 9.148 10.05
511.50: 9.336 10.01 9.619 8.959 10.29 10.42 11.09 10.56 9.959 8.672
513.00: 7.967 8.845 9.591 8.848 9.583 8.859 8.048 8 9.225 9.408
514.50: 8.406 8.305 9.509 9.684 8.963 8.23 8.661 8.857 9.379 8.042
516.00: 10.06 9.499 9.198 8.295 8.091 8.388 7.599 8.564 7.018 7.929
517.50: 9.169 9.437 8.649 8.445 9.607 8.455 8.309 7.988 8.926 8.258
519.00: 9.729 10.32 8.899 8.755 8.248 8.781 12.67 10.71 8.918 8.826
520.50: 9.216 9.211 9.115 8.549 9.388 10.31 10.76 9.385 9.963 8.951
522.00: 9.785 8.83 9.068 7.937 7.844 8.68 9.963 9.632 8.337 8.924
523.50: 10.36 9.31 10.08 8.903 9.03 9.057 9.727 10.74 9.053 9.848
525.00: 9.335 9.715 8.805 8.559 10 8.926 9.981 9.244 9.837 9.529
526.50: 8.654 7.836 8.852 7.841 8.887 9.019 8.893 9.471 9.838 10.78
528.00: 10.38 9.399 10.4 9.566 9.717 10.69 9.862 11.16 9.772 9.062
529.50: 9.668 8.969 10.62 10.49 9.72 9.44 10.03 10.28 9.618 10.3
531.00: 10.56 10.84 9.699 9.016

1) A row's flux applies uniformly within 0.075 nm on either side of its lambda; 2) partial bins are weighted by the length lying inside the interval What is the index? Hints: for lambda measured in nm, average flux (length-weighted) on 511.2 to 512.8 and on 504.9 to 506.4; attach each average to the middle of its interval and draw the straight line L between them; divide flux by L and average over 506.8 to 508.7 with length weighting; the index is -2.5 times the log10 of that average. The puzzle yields -0.02 mag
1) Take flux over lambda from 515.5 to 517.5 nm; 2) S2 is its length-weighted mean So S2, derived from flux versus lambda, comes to 8.55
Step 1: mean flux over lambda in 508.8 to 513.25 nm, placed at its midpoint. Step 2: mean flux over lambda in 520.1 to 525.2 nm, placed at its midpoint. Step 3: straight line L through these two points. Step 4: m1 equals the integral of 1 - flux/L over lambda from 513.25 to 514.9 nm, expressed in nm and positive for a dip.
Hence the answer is 0.11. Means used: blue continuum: 9.62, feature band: 8.89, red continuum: 9.32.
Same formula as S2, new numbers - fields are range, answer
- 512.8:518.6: 8.72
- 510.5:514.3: 9.37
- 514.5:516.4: 9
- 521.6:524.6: 9.24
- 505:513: 9.58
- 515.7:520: 8.85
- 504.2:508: 9.47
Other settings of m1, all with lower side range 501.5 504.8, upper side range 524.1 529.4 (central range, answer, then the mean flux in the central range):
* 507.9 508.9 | -0.01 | 9.61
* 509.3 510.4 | -0.01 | 9.64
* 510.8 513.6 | 0.01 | 9.49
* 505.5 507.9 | -0.06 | 9.75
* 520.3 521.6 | 0.01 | 9.43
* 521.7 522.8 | 0.08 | 8.81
